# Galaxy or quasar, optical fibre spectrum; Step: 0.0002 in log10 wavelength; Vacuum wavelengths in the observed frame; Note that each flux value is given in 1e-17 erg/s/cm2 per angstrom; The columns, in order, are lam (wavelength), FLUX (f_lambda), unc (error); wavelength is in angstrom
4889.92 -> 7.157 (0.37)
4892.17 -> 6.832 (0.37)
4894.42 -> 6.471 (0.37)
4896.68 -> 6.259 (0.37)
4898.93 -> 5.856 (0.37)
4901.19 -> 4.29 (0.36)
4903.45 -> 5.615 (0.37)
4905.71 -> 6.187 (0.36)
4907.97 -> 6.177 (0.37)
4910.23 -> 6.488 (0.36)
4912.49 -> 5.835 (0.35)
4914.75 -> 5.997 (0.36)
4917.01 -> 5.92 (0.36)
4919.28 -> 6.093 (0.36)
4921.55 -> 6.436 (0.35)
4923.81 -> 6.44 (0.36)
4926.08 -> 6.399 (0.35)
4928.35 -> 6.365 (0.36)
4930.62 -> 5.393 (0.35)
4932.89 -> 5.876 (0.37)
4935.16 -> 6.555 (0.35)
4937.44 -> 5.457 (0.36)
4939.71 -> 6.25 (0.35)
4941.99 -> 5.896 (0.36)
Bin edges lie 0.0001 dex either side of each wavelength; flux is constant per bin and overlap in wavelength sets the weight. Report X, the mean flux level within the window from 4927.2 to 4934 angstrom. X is 5.88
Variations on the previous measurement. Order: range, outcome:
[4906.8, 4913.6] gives 6.17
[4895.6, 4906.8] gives 5.64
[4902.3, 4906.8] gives 5.89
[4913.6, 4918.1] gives 5.97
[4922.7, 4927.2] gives 6.42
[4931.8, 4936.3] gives 6.22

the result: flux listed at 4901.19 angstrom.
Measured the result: 4.29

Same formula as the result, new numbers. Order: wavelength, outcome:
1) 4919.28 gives 6.093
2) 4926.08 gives 6.399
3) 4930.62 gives 5.393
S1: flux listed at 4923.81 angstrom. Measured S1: 6.44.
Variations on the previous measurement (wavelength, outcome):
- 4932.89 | 5.876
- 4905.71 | 6.187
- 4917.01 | 5.92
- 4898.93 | 5.856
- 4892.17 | 6.832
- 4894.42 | 6.471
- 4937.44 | 5.457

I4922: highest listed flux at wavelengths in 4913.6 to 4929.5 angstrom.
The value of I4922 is 6.44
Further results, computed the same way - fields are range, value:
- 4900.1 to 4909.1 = 6.187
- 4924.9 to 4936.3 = 6.555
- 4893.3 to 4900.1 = 6.471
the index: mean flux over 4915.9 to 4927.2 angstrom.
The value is 6.26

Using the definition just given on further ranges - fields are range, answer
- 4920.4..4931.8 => 6.21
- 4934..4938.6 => 6.01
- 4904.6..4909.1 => 6.18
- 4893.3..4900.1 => 6.18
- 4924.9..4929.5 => 6.38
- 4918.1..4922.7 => 6.26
